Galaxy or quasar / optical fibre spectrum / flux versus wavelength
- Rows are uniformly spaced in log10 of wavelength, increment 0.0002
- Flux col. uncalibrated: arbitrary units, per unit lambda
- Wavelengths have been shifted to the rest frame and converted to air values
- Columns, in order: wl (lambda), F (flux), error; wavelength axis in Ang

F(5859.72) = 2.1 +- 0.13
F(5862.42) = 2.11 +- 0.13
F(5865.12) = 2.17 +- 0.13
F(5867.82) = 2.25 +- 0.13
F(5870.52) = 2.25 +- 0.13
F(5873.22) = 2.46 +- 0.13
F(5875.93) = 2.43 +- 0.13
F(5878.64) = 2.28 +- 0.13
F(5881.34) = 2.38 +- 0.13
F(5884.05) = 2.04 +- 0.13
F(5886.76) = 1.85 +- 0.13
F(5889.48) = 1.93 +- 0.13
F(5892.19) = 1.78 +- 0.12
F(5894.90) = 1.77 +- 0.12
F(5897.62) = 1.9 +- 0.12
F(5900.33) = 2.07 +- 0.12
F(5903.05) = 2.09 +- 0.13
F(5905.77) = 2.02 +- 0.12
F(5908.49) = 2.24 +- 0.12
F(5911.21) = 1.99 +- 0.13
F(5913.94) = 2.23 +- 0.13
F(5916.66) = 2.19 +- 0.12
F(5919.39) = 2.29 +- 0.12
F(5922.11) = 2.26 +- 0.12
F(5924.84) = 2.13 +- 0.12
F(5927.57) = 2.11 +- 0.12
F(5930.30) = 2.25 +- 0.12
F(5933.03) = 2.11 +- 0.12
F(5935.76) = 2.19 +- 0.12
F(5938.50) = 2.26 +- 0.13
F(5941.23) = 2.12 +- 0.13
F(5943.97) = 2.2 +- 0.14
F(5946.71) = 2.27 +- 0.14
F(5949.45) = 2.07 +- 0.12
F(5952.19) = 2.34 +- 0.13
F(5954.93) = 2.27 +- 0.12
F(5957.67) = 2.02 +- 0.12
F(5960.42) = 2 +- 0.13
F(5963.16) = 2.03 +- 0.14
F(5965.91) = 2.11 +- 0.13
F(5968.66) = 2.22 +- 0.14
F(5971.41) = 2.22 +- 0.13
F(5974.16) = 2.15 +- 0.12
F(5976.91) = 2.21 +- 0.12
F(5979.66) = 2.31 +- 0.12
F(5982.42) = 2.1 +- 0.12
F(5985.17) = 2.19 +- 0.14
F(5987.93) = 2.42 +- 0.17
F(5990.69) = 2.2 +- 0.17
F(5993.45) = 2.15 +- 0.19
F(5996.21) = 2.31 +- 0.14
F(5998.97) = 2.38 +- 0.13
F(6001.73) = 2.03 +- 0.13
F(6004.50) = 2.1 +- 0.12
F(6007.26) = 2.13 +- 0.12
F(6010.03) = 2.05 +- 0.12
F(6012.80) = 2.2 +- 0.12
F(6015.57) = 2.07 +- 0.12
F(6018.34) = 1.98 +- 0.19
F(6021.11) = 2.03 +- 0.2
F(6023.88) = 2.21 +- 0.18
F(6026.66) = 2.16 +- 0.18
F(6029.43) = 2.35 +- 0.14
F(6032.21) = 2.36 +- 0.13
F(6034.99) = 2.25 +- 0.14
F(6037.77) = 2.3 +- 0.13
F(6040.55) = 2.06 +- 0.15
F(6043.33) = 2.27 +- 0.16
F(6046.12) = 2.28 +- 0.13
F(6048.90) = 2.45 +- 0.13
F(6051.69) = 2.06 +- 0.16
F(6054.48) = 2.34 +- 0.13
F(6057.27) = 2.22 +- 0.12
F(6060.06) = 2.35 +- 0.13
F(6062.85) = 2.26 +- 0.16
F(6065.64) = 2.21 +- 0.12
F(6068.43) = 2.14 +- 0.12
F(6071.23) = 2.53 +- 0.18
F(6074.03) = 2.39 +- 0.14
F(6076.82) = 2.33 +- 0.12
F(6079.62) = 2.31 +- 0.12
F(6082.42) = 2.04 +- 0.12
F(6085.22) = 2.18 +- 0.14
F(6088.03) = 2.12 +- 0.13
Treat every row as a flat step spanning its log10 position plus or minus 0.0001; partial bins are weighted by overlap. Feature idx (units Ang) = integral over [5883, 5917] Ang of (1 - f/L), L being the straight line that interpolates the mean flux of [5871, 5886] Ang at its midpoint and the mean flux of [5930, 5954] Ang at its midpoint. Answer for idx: 3.9 Ang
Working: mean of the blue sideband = 2.3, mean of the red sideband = 2.2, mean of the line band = 2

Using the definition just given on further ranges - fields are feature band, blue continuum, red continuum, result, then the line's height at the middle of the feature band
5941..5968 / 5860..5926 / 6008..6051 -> 0.2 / 2.16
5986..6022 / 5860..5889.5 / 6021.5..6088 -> 1.3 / 2.24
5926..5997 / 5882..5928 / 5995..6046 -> -2.2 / 2.12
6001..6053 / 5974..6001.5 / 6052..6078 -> 2.1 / 2.27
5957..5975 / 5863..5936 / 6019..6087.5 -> 0.6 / 2.18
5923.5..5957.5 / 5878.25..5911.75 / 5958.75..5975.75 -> -1.7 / 2.08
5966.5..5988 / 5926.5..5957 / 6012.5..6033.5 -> -0.3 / 2.18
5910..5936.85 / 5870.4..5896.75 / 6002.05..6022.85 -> -1.0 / 2.1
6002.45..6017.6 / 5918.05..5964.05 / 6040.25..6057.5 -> 0.8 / 2.22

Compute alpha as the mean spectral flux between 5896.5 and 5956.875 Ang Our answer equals 2.16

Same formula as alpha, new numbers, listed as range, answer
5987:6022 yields 2.16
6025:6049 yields 2.27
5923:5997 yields 2.18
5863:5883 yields 2.31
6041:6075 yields 2.28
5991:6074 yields 2.22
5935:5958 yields 2.2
